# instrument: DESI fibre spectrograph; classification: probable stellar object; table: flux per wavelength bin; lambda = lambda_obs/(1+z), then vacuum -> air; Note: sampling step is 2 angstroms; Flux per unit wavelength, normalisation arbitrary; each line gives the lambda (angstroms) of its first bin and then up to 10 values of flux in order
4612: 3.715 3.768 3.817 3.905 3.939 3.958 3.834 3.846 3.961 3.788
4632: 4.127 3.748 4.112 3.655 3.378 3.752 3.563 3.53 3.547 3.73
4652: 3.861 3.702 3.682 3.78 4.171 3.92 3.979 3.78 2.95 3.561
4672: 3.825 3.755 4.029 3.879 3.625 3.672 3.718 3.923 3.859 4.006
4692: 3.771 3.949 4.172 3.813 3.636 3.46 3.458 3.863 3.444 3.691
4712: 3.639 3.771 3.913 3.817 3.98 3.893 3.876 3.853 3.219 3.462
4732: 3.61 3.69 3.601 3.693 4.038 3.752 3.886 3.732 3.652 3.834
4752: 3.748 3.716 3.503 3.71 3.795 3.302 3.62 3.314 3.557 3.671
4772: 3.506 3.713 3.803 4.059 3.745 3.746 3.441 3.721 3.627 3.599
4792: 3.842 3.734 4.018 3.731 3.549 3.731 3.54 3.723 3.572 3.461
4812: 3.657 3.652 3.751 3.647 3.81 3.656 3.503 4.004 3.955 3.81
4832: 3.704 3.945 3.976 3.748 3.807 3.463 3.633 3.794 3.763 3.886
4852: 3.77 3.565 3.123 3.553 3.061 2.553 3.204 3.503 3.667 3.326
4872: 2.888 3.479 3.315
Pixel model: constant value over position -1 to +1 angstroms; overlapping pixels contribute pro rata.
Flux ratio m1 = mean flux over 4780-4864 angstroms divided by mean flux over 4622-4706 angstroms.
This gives 0.97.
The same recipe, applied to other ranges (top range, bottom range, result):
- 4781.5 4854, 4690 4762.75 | 1.00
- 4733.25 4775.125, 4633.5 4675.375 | 0.99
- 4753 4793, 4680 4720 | 0.97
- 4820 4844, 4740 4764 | 1.02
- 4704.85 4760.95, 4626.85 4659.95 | 0.99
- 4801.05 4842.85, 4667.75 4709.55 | 0.99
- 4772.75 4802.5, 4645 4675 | 1.00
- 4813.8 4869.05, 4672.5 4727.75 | 0.96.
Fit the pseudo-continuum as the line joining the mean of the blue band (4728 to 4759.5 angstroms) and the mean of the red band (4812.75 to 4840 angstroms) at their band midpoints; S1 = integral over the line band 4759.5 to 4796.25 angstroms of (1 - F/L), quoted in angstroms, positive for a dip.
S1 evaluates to 0.6 angstroms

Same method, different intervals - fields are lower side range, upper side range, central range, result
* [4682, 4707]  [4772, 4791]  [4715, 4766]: 0.6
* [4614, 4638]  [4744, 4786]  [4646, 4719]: 0.9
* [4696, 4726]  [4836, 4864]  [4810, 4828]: -0.7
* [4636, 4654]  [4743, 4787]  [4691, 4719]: -0.6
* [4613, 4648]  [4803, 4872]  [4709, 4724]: -0.4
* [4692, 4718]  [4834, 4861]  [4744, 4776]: 0.5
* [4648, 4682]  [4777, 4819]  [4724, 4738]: 0.5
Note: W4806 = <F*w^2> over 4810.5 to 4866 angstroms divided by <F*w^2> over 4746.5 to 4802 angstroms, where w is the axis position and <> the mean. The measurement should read 1.0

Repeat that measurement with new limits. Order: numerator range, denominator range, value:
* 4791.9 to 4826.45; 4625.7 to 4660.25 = 1.05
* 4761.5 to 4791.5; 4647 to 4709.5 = 1.01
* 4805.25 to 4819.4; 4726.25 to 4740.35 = 1.04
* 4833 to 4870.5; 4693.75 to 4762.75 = 1.00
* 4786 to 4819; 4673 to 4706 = 1.02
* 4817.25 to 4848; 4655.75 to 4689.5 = 1.07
